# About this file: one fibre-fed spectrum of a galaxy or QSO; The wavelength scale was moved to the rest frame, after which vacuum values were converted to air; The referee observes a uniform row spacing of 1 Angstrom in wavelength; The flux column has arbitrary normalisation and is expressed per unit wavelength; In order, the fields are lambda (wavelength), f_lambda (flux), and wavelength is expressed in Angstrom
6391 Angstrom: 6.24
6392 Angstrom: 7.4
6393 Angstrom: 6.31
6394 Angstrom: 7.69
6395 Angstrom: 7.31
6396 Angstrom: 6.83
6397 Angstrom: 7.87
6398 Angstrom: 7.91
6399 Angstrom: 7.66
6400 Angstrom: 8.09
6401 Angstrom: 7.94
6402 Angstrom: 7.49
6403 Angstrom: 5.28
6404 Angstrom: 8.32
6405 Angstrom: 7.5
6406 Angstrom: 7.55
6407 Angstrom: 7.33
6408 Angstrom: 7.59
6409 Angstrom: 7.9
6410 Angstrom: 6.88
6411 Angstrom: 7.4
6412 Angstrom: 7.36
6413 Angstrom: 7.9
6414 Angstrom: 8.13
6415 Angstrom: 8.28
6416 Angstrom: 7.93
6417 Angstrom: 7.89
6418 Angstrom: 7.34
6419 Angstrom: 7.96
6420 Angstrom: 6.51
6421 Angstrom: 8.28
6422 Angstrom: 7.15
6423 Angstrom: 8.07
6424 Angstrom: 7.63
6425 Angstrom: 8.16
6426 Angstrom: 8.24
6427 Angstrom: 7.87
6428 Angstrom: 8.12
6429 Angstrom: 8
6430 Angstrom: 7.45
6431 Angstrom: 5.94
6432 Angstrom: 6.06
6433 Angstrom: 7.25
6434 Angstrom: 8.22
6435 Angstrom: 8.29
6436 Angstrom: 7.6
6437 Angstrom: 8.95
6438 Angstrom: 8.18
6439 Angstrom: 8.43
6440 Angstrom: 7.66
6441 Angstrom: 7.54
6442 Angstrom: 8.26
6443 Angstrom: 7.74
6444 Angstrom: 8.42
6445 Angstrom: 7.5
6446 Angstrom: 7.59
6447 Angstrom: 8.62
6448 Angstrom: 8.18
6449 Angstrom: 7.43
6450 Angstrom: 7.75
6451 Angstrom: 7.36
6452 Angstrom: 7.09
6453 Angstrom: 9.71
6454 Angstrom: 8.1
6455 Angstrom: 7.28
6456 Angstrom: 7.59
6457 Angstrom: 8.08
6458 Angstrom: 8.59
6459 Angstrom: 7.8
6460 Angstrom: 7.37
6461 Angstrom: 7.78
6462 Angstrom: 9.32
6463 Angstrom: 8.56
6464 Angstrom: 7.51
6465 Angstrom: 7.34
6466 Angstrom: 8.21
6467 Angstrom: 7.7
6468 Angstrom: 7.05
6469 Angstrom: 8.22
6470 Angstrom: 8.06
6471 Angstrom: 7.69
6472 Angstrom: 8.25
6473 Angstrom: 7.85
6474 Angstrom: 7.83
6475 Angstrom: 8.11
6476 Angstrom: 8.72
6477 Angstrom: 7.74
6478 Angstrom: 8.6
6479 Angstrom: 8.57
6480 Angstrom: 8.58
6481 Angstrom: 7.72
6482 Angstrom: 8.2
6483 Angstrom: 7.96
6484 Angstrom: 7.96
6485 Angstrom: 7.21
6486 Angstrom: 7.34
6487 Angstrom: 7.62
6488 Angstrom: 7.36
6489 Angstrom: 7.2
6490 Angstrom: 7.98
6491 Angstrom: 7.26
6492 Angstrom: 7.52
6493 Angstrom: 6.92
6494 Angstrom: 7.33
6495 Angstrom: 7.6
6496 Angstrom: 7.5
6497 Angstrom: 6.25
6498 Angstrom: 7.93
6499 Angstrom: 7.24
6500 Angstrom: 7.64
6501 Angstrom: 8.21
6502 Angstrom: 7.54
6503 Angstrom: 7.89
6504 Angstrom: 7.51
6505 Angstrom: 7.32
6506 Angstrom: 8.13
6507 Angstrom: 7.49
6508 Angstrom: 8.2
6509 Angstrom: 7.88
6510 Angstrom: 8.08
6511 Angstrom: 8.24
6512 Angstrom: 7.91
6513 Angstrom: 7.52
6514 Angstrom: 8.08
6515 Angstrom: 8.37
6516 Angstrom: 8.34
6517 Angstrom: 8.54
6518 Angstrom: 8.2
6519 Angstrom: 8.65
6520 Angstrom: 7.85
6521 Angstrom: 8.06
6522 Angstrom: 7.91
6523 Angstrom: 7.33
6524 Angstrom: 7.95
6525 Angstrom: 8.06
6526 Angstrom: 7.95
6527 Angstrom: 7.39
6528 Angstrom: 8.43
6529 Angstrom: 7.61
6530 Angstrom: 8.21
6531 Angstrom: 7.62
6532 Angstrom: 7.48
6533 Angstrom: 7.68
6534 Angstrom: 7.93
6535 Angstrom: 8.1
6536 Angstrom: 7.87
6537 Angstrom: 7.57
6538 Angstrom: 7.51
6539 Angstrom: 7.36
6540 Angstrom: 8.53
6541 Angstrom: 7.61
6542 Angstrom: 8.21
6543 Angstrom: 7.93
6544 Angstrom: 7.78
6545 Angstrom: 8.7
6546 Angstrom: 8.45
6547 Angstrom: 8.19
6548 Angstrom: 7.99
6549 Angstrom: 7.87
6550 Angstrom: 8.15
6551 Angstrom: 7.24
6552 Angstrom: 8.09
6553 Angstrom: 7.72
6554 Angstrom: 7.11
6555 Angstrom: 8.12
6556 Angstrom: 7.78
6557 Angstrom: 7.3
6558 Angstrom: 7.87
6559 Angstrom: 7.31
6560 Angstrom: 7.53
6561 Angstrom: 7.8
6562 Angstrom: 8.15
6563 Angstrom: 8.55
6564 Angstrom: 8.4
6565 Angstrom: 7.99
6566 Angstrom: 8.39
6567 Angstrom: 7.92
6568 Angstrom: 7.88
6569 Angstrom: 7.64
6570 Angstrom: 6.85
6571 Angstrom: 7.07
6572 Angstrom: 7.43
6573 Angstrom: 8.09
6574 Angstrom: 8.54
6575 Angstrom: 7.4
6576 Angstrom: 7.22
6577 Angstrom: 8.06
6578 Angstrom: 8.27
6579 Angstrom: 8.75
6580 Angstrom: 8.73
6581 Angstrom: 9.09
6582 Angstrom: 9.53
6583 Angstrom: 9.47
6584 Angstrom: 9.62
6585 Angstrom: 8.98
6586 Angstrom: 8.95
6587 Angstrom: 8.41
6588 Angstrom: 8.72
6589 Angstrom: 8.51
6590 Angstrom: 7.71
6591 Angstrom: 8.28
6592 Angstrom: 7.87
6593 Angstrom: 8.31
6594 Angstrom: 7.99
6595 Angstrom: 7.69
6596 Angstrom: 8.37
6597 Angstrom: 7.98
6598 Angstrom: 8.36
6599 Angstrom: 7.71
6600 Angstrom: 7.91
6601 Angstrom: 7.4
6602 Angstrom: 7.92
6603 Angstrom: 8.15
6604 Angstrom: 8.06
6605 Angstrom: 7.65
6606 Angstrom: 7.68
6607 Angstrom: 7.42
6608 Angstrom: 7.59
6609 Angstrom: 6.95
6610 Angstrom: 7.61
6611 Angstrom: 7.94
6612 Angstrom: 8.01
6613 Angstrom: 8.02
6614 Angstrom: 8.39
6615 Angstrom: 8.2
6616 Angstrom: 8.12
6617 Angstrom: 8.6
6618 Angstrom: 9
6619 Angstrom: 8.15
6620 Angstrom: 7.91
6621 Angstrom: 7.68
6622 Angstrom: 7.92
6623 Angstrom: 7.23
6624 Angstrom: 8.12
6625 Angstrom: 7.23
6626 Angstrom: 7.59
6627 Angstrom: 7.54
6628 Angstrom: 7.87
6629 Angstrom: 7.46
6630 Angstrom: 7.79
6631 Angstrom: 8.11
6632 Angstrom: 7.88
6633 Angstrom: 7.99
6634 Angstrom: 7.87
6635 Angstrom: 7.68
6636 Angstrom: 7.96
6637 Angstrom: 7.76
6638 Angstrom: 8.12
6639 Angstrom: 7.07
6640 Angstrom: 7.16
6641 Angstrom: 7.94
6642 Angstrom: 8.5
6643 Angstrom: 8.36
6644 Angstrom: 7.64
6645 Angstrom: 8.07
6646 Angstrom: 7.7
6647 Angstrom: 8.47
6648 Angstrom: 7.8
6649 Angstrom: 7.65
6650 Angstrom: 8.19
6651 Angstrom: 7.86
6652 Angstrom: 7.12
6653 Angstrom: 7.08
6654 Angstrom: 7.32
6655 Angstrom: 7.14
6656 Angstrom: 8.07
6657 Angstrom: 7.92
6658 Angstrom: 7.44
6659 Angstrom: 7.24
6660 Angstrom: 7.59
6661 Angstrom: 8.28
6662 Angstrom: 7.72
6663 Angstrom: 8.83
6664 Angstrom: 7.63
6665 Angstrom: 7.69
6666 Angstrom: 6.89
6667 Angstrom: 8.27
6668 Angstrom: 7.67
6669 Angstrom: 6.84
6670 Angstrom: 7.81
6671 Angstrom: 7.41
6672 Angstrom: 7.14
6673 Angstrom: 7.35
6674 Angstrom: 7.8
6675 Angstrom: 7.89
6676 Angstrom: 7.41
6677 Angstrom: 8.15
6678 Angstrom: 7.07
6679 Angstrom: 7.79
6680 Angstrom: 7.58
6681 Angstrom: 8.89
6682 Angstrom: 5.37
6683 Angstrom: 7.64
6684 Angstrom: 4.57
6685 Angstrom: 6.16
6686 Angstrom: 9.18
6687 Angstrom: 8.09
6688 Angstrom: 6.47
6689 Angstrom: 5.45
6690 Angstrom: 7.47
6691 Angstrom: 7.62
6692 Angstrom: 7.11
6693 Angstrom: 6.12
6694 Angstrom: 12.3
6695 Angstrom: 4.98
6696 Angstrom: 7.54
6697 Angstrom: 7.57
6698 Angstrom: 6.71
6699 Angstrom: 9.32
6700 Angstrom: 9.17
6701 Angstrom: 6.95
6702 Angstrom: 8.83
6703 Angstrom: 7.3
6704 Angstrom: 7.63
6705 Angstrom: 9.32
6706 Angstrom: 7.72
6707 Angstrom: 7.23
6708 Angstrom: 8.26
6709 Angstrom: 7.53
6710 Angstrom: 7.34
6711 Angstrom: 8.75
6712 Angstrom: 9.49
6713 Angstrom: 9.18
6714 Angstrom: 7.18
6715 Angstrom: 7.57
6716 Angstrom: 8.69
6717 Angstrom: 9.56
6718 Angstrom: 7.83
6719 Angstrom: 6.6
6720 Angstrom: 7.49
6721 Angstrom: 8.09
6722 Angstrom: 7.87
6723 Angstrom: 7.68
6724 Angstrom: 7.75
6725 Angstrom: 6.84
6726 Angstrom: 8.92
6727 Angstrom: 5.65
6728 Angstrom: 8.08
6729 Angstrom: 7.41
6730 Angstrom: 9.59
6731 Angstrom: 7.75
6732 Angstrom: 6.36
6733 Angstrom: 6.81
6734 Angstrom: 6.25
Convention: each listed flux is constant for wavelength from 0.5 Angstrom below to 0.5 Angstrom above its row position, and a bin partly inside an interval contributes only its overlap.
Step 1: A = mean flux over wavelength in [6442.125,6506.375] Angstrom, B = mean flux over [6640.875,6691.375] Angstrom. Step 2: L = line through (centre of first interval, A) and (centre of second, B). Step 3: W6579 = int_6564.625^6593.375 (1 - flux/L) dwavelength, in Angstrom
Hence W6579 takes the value -2.2 Angstrom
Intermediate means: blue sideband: 7.82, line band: 8.27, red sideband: 7.55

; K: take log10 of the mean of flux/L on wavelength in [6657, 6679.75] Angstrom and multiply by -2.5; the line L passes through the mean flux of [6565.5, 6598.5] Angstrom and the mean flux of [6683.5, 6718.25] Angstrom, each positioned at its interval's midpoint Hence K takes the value 0.04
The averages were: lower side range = 8.24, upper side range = 7.78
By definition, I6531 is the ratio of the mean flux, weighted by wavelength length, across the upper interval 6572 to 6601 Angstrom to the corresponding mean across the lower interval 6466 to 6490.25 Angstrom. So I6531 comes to 1.06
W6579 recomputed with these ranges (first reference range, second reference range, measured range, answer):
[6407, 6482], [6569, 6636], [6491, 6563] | 1.2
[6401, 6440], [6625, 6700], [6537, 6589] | -3.1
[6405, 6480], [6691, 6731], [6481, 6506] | 1.0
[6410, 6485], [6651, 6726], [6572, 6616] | -2.4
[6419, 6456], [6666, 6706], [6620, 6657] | -0.8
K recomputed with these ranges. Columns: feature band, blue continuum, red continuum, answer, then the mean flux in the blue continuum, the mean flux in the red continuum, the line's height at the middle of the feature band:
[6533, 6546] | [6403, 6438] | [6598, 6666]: -0.03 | 7.65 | 7.81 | 7.74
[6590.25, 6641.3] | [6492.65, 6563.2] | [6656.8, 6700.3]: -0.03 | 7.83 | 7.52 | 7.65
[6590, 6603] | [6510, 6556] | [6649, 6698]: -0.03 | 7.94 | 7.47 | 7.73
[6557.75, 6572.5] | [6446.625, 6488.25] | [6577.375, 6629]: 0.04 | 7.95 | 8.13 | 8.08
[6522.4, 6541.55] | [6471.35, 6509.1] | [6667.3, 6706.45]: -0.01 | 7.74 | 7.53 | 7.69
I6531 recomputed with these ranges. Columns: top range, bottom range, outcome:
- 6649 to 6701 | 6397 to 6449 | 0.98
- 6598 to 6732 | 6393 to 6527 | 1.00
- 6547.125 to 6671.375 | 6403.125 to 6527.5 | 1.01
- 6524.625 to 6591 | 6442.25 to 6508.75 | 1.03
